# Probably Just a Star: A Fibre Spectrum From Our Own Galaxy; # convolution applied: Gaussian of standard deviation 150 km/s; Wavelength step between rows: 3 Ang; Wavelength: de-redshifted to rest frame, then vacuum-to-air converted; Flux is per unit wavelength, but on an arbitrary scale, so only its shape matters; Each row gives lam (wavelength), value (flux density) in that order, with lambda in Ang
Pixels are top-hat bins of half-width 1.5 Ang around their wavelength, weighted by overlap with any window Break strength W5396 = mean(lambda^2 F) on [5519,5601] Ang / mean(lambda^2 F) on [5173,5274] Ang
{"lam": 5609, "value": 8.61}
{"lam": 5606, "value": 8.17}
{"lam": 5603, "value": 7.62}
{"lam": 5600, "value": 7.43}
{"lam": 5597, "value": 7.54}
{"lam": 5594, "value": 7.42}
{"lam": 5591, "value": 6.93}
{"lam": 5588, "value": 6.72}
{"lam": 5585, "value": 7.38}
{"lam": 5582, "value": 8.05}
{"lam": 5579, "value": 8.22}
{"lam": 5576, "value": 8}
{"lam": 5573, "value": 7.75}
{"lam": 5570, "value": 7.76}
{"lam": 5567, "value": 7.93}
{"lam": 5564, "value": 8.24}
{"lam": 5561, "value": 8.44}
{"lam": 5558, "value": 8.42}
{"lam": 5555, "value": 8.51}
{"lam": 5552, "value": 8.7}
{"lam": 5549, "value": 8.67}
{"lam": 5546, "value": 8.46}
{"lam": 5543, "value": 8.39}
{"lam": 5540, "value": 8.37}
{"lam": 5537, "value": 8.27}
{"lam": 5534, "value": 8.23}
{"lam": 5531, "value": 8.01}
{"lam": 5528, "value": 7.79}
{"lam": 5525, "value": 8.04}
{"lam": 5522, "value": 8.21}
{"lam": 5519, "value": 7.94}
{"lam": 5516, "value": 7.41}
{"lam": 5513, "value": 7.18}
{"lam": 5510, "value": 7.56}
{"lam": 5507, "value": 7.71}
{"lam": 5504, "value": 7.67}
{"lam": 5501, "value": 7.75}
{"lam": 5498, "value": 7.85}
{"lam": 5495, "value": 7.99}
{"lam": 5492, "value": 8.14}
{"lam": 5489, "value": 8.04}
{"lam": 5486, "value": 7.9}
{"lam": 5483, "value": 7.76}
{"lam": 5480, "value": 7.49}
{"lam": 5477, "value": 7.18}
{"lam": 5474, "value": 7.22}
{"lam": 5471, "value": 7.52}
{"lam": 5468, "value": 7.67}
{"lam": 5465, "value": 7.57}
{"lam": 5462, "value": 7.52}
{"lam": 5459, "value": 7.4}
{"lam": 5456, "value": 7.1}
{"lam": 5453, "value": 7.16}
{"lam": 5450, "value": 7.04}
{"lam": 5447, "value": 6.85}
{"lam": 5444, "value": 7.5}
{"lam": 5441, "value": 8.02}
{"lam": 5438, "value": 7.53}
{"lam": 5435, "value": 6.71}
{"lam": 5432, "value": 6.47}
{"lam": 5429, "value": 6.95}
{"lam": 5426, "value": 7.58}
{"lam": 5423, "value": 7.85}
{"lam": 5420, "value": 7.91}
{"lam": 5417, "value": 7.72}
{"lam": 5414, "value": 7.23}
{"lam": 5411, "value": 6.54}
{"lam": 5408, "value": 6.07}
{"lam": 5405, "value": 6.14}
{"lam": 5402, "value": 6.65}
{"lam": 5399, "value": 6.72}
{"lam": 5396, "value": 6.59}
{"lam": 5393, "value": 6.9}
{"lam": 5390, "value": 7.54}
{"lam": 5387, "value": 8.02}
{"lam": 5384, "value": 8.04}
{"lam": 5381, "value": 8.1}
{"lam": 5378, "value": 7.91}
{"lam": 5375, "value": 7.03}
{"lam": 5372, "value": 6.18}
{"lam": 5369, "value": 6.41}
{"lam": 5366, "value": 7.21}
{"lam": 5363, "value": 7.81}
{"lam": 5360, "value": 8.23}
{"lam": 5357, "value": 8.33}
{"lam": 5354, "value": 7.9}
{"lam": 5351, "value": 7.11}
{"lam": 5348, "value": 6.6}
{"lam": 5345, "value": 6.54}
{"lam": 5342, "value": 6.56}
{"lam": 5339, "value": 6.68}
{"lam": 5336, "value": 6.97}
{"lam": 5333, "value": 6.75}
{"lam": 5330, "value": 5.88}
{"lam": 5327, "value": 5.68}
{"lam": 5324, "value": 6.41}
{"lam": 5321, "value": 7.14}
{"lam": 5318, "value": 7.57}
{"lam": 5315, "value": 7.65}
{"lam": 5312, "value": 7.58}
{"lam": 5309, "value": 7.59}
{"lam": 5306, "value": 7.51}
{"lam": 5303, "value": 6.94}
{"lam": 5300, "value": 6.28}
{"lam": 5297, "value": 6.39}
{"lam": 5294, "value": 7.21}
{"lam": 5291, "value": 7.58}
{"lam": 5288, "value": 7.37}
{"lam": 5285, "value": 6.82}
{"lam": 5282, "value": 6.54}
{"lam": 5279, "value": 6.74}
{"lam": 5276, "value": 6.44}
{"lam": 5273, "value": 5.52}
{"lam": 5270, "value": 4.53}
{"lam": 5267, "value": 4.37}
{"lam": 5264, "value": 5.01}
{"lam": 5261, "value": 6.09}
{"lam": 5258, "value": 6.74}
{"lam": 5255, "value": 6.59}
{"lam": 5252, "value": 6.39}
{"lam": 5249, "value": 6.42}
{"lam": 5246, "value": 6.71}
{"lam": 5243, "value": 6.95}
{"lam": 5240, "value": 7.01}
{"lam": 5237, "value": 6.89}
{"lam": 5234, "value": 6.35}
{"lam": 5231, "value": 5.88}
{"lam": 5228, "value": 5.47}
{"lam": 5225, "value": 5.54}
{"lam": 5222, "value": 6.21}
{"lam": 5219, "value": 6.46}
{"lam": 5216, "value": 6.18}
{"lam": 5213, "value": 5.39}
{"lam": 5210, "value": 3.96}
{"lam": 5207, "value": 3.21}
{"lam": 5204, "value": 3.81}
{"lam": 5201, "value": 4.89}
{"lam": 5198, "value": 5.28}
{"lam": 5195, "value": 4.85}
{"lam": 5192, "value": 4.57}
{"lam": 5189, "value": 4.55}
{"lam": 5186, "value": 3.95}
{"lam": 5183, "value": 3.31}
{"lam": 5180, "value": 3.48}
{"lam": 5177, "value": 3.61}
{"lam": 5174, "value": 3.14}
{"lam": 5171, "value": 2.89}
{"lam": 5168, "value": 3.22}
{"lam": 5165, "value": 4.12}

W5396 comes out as 1.7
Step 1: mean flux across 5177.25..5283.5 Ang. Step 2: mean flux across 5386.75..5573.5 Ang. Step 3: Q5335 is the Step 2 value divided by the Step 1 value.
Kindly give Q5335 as 1.4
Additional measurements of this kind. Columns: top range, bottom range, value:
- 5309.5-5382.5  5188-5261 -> 1.25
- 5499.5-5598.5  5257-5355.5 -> 1.20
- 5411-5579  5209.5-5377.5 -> 1.17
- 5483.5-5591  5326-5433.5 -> 1.13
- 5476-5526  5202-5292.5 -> 1.30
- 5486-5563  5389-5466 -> 1.13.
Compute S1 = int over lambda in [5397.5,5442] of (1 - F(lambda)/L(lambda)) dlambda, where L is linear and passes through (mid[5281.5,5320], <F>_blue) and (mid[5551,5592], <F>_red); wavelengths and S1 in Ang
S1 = 2.6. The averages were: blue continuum 7.17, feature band 7.06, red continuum 7.94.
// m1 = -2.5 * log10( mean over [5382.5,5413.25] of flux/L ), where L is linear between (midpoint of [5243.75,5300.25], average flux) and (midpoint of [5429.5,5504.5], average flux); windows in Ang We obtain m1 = 0.02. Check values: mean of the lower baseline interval 6.31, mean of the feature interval 6.93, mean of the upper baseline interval 7.47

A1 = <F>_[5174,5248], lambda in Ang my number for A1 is 5.15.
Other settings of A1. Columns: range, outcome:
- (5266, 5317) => 6.68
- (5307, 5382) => 7.11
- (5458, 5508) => 7.67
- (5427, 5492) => 7.38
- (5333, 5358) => 7.04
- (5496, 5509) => 7.75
